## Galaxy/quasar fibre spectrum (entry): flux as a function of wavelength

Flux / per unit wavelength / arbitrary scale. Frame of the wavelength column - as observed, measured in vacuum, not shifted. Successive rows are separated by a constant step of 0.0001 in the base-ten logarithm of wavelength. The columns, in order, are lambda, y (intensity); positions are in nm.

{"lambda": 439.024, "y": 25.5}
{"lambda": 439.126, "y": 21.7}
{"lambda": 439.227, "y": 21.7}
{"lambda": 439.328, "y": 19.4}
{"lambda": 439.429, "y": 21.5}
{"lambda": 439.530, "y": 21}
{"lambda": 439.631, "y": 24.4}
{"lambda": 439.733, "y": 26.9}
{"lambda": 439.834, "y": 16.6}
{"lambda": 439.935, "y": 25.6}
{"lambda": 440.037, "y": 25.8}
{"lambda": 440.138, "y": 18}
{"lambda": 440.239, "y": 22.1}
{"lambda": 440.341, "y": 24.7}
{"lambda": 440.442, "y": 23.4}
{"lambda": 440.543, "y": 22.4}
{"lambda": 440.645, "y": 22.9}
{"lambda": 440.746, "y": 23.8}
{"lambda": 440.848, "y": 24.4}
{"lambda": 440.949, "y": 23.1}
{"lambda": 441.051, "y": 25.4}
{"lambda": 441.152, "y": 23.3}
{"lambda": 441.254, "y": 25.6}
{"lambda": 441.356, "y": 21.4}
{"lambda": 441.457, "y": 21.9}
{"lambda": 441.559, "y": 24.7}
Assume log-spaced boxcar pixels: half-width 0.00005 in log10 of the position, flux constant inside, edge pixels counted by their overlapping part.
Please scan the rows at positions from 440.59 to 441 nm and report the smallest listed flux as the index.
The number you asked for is 22.9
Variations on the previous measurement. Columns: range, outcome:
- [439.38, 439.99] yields 16.6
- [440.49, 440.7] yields 22.4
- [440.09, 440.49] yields 18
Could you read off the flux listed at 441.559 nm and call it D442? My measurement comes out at 24.7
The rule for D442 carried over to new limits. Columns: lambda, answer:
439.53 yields 21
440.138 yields 18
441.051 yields 25.4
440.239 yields 22.1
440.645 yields 22.9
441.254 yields 25.6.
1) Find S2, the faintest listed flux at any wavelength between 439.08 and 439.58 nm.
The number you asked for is 19.4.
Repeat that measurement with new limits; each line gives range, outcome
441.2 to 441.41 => 21.4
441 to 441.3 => 23.3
